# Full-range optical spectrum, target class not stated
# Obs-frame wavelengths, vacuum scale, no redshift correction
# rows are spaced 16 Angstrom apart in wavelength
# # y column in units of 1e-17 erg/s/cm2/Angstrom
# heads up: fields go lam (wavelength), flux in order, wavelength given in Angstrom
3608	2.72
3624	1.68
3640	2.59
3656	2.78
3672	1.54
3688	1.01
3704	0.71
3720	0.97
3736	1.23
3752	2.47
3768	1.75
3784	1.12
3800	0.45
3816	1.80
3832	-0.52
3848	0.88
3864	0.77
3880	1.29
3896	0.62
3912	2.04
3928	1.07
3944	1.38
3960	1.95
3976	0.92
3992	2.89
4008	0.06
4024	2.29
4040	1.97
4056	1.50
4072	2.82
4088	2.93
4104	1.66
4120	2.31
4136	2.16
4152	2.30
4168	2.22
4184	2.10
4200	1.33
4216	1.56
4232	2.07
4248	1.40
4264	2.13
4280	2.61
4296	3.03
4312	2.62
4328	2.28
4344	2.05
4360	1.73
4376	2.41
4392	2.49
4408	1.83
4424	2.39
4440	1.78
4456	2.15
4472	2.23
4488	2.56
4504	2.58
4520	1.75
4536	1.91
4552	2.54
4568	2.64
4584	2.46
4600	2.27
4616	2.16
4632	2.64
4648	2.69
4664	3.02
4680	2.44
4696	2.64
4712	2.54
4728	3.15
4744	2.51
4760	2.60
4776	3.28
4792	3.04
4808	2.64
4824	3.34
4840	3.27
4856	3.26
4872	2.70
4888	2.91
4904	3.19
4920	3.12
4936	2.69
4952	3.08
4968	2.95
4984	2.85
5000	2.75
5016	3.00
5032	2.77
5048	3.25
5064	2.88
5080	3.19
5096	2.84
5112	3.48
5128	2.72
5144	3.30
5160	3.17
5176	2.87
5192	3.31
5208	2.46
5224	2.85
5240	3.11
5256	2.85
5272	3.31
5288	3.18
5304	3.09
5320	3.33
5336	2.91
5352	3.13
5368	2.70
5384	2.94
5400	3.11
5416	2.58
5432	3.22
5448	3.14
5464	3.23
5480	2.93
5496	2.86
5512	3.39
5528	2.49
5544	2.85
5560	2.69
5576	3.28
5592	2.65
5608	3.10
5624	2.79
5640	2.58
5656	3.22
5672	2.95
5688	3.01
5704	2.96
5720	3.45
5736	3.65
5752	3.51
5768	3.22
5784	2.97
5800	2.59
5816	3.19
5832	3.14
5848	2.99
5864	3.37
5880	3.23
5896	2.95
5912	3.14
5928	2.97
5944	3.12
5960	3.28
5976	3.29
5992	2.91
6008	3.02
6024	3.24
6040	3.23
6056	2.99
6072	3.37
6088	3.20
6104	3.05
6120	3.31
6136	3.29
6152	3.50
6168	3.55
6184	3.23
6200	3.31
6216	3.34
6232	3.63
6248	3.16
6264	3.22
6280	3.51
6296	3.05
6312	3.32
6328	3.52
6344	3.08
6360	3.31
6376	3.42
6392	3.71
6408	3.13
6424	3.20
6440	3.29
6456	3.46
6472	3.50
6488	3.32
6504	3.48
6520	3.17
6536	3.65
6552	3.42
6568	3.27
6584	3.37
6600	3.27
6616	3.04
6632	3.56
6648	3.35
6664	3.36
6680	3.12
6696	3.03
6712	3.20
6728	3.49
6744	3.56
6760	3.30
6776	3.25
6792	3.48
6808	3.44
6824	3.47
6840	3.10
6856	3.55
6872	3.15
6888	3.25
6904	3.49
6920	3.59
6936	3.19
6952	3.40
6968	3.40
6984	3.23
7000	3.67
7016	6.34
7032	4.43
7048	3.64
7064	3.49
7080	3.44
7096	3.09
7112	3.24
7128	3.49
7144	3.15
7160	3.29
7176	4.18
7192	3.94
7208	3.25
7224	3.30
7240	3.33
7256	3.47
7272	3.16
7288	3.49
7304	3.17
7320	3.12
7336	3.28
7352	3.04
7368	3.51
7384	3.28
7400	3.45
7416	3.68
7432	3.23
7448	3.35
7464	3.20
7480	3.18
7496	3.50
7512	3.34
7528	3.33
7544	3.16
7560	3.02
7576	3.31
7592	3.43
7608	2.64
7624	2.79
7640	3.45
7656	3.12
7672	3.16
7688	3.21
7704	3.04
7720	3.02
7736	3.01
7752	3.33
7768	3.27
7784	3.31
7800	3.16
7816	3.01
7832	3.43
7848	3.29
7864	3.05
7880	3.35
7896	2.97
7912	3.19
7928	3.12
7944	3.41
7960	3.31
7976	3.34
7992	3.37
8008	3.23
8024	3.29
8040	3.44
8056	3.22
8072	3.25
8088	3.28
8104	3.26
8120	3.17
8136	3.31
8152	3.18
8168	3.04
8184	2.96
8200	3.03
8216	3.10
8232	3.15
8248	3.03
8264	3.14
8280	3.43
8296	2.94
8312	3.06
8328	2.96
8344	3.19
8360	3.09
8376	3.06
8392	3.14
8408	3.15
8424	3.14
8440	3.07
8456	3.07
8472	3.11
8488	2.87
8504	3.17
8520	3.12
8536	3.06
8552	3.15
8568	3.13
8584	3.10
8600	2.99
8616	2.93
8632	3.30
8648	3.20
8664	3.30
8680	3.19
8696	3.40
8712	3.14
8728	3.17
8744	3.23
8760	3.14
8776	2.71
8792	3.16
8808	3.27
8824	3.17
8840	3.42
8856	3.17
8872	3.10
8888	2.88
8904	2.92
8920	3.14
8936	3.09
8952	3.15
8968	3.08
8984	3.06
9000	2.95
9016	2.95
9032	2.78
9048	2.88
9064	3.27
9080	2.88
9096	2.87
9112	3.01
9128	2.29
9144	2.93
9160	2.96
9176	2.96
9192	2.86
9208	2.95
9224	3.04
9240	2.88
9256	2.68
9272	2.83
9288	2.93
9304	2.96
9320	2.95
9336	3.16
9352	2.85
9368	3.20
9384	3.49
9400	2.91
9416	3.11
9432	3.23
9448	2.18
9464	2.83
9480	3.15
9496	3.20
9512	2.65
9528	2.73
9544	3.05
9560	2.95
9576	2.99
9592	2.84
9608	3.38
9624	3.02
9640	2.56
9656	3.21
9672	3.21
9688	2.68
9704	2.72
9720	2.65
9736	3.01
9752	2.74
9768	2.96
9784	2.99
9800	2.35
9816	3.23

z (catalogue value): 0.07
